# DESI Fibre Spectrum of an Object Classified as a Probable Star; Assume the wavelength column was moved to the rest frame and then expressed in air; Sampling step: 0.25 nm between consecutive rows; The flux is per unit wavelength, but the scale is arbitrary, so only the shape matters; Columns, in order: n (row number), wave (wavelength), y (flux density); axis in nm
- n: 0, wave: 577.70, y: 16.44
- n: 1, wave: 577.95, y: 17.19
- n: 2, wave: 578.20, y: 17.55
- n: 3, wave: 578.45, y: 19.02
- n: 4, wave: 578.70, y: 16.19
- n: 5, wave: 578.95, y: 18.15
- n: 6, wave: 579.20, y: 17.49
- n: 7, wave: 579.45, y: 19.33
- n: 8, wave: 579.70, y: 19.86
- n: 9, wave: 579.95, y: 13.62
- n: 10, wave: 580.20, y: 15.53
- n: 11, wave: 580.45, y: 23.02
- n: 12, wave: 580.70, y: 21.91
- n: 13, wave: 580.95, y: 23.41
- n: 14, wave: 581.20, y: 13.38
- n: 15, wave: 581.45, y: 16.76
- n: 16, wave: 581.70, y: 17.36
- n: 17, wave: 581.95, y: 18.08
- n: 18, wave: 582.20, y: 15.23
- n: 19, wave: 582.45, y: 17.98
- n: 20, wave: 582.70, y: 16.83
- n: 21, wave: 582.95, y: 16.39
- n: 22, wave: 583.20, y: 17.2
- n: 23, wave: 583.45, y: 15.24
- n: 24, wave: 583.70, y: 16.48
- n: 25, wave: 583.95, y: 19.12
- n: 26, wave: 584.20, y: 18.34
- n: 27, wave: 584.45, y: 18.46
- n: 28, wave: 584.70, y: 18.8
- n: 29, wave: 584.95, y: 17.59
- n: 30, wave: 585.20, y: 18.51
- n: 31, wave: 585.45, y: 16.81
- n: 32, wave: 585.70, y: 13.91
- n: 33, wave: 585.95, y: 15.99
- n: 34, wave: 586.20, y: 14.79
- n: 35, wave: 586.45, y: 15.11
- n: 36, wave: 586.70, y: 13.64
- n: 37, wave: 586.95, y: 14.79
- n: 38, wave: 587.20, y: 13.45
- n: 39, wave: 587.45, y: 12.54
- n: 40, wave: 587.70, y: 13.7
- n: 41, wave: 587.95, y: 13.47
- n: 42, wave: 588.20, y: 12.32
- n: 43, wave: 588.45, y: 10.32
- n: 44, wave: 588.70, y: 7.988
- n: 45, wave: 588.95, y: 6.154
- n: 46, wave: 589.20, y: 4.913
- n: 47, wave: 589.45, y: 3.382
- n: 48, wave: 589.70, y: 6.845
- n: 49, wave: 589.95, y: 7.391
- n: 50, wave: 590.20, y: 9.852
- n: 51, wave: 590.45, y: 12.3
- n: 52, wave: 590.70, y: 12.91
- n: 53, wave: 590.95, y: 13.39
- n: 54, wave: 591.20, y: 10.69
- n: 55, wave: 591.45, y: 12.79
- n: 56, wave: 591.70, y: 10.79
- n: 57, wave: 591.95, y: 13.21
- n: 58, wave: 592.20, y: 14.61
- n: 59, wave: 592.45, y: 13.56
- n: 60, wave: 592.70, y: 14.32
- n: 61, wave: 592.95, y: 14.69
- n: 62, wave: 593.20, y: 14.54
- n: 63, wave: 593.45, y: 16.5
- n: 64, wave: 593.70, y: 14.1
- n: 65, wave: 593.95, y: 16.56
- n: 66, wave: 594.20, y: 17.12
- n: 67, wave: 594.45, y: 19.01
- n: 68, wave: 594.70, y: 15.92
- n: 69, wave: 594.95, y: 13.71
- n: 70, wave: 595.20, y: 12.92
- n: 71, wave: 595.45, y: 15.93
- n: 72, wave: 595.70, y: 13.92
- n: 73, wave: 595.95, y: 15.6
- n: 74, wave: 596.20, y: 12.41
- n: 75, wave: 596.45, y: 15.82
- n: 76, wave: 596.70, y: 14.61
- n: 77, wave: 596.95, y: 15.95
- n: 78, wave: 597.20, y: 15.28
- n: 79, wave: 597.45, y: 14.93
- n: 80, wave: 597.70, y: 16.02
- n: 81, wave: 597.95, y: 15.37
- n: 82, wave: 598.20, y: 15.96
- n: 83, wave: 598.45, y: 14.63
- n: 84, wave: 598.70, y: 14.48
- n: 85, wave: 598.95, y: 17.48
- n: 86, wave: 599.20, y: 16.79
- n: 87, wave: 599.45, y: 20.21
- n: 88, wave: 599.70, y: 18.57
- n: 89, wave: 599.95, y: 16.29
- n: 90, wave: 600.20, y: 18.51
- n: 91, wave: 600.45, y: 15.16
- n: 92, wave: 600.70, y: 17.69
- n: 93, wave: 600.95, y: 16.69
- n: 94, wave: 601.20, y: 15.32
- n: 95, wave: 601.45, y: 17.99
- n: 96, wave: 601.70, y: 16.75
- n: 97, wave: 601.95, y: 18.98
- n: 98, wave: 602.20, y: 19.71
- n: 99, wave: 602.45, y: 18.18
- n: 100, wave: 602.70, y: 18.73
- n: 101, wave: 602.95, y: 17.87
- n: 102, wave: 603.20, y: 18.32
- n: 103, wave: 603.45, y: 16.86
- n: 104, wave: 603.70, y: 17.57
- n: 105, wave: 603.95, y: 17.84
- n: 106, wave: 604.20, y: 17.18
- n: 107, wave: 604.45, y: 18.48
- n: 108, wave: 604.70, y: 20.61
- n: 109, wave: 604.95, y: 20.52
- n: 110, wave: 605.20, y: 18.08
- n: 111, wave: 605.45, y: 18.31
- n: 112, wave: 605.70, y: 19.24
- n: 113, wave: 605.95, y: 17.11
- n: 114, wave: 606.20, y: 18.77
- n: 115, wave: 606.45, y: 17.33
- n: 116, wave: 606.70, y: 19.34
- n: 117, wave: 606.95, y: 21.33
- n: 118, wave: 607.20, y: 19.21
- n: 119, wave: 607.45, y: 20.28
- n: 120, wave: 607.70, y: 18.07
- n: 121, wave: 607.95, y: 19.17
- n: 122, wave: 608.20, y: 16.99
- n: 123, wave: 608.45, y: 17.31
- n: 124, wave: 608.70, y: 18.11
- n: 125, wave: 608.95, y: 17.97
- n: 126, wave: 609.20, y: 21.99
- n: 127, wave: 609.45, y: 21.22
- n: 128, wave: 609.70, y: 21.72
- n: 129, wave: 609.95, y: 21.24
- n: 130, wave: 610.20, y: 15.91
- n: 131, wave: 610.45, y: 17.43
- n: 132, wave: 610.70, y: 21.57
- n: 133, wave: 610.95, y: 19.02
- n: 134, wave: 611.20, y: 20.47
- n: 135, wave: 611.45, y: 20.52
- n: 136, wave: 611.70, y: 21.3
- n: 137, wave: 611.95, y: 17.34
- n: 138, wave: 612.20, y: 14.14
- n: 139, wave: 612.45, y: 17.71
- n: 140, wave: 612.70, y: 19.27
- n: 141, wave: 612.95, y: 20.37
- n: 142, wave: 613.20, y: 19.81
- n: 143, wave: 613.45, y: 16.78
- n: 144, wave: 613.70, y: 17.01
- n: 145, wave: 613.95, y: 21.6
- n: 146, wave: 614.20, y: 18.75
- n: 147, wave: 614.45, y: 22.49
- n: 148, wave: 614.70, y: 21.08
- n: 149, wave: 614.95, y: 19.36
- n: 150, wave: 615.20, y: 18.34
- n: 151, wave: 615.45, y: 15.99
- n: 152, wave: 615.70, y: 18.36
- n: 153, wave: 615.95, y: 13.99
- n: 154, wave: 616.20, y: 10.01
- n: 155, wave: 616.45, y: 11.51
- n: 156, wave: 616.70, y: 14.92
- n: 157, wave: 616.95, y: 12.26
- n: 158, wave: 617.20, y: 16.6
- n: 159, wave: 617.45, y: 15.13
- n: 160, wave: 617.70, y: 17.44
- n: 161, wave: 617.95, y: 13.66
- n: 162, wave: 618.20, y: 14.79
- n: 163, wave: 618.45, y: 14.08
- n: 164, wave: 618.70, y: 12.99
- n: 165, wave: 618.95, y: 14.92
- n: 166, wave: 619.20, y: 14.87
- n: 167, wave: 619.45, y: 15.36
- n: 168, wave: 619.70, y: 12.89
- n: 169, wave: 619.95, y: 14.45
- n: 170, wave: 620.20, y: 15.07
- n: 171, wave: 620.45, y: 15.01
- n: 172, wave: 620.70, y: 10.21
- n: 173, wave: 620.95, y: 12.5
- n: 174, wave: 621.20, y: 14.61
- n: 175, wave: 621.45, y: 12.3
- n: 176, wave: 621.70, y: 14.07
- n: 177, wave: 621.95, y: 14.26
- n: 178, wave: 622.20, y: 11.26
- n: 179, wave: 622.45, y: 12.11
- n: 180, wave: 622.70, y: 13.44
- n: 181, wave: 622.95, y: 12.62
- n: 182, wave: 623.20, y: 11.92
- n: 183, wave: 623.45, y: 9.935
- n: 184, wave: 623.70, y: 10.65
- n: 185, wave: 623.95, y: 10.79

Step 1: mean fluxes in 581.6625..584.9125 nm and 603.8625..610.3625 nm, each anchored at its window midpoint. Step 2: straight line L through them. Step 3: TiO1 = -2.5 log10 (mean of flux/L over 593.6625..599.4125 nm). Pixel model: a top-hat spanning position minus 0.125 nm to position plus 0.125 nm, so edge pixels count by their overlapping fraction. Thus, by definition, 0.18 mag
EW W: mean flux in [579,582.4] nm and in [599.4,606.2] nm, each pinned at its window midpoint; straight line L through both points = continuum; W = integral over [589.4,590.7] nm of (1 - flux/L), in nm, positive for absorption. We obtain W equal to 0.67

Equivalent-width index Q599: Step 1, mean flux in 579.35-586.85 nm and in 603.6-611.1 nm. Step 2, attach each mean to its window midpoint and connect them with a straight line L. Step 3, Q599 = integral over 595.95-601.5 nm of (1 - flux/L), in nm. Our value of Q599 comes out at 0.67 nm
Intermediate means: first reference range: 17.3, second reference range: 19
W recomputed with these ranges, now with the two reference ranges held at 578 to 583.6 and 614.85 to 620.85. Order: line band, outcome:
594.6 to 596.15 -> 0.18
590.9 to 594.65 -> 0.51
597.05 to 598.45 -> 0.07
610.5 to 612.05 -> -0.49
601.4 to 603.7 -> -0.32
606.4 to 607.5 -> -0.29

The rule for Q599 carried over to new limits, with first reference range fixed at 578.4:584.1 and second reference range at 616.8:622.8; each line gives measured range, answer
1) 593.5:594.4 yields 0.013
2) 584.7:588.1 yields 0.423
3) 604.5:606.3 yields -0.421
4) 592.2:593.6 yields 0.158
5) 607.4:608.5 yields -0.234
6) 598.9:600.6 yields -0.180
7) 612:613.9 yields -0.442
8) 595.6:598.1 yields 0.180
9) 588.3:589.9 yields 0.965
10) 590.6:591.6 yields 0.260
